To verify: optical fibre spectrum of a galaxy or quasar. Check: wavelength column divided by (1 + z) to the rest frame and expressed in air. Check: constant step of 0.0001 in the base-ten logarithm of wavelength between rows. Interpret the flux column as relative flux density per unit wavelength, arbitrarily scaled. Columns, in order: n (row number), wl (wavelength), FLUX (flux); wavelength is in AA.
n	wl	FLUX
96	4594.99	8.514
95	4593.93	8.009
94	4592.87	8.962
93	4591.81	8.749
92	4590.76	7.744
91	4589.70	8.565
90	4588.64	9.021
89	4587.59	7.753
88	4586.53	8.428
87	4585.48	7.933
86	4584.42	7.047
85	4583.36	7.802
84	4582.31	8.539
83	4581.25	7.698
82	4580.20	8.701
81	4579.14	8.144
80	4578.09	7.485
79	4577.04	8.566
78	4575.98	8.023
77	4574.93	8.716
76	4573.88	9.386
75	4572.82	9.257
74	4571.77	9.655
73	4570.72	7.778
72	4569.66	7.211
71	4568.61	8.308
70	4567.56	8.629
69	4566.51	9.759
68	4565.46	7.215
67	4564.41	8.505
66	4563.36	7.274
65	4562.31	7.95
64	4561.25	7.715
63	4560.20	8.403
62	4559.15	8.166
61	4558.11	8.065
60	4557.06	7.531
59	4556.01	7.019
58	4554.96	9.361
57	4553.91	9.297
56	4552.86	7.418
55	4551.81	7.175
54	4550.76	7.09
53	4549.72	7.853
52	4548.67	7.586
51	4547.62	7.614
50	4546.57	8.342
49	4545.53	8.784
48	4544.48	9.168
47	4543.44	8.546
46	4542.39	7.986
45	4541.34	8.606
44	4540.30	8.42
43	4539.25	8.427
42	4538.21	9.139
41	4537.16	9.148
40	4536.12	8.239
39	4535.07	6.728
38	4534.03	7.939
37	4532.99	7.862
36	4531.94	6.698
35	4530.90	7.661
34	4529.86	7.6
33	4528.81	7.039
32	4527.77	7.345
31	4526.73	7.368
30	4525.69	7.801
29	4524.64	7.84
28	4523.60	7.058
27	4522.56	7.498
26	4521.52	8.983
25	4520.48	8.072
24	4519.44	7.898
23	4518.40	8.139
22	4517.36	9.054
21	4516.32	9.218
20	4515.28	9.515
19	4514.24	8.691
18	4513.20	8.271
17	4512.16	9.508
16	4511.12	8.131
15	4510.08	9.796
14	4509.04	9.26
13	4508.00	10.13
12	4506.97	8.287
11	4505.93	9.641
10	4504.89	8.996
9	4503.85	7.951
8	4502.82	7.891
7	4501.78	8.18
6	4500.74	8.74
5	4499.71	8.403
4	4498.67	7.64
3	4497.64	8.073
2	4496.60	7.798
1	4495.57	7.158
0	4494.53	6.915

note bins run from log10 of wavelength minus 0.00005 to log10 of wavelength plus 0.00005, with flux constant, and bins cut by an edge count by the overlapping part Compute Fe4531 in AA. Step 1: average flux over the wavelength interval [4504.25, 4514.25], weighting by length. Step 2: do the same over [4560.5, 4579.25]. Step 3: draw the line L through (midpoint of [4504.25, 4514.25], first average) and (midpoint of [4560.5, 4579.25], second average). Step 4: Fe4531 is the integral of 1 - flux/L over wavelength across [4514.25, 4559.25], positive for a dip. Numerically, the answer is 3.4 AA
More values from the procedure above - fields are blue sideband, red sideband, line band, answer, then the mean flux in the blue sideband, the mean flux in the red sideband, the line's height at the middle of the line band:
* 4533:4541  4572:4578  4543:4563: 1.0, 8.28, 8.74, 8.47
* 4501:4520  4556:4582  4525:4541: 1.4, 8.8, 8.23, 8.58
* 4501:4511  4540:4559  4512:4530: 1.0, 8.86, 8.1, 8.6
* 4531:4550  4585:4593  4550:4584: 0.4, 8.16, 8.38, 8.28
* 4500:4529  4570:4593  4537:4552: 0.3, 8.46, 8.34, 8.4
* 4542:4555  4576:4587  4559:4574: -0.5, 8.13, 8.03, 8.07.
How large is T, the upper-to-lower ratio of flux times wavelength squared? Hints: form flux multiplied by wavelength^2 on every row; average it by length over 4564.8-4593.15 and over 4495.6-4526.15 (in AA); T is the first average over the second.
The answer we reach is 1.01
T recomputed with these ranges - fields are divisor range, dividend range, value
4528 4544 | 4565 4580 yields 1.07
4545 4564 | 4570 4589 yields 1.06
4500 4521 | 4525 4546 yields 0.93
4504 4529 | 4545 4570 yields 0.96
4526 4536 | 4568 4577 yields 1.17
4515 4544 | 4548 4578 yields 1.03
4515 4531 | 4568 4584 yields 1.07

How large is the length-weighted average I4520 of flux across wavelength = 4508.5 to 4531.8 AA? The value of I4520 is 8.24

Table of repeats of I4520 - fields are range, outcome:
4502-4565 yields 8.21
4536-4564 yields 8.16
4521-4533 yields 7.55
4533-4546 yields 8.41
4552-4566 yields 7.97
